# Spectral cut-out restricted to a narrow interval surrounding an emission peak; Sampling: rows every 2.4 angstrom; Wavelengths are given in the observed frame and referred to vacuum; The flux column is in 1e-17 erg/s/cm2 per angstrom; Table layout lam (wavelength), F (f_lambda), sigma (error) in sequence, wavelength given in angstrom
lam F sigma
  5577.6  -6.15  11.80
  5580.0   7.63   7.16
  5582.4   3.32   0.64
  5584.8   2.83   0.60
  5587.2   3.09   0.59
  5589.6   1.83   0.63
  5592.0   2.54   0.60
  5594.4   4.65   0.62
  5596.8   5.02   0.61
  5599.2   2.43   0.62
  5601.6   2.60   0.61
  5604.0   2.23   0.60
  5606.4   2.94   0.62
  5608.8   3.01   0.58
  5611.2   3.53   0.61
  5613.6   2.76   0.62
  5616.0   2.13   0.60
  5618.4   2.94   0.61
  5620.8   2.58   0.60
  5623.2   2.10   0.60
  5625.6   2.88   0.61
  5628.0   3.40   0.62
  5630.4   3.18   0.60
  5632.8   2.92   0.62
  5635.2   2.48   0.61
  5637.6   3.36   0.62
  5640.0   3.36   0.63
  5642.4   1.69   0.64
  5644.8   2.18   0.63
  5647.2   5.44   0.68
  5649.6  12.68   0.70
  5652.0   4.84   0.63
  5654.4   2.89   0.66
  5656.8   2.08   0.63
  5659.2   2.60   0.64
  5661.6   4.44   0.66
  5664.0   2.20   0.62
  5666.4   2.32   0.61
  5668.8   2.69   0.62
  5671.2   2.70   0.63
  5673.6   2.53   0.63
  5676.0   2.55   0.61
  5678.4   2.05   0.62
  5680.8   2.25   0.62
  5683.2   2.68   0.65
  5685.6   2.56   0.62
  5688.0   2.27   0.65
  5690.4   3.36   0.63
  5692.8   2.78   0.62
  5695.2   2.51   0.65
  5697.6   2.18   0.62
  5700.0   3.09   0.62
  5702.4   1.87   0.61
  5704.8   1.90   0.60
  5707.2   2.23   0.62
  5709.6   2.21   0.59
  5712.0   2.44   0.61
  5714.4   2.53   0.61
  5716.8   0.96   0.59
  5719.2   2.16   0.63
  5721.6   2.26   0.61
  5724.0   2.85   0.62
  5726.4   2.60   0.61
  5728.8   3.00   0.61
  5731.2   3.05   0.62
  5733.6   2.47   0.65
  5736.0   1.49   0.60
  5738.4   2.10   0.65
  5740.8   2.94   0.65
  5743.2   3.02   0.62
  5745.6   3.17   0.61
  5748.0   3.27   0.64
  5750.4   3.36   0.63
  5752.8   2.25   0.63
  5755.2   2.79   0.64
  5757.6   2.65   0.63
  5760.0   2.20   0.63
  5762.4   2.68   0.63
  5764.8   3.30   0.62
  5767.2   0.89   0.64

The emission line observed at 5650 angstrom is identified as [O III] 5007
